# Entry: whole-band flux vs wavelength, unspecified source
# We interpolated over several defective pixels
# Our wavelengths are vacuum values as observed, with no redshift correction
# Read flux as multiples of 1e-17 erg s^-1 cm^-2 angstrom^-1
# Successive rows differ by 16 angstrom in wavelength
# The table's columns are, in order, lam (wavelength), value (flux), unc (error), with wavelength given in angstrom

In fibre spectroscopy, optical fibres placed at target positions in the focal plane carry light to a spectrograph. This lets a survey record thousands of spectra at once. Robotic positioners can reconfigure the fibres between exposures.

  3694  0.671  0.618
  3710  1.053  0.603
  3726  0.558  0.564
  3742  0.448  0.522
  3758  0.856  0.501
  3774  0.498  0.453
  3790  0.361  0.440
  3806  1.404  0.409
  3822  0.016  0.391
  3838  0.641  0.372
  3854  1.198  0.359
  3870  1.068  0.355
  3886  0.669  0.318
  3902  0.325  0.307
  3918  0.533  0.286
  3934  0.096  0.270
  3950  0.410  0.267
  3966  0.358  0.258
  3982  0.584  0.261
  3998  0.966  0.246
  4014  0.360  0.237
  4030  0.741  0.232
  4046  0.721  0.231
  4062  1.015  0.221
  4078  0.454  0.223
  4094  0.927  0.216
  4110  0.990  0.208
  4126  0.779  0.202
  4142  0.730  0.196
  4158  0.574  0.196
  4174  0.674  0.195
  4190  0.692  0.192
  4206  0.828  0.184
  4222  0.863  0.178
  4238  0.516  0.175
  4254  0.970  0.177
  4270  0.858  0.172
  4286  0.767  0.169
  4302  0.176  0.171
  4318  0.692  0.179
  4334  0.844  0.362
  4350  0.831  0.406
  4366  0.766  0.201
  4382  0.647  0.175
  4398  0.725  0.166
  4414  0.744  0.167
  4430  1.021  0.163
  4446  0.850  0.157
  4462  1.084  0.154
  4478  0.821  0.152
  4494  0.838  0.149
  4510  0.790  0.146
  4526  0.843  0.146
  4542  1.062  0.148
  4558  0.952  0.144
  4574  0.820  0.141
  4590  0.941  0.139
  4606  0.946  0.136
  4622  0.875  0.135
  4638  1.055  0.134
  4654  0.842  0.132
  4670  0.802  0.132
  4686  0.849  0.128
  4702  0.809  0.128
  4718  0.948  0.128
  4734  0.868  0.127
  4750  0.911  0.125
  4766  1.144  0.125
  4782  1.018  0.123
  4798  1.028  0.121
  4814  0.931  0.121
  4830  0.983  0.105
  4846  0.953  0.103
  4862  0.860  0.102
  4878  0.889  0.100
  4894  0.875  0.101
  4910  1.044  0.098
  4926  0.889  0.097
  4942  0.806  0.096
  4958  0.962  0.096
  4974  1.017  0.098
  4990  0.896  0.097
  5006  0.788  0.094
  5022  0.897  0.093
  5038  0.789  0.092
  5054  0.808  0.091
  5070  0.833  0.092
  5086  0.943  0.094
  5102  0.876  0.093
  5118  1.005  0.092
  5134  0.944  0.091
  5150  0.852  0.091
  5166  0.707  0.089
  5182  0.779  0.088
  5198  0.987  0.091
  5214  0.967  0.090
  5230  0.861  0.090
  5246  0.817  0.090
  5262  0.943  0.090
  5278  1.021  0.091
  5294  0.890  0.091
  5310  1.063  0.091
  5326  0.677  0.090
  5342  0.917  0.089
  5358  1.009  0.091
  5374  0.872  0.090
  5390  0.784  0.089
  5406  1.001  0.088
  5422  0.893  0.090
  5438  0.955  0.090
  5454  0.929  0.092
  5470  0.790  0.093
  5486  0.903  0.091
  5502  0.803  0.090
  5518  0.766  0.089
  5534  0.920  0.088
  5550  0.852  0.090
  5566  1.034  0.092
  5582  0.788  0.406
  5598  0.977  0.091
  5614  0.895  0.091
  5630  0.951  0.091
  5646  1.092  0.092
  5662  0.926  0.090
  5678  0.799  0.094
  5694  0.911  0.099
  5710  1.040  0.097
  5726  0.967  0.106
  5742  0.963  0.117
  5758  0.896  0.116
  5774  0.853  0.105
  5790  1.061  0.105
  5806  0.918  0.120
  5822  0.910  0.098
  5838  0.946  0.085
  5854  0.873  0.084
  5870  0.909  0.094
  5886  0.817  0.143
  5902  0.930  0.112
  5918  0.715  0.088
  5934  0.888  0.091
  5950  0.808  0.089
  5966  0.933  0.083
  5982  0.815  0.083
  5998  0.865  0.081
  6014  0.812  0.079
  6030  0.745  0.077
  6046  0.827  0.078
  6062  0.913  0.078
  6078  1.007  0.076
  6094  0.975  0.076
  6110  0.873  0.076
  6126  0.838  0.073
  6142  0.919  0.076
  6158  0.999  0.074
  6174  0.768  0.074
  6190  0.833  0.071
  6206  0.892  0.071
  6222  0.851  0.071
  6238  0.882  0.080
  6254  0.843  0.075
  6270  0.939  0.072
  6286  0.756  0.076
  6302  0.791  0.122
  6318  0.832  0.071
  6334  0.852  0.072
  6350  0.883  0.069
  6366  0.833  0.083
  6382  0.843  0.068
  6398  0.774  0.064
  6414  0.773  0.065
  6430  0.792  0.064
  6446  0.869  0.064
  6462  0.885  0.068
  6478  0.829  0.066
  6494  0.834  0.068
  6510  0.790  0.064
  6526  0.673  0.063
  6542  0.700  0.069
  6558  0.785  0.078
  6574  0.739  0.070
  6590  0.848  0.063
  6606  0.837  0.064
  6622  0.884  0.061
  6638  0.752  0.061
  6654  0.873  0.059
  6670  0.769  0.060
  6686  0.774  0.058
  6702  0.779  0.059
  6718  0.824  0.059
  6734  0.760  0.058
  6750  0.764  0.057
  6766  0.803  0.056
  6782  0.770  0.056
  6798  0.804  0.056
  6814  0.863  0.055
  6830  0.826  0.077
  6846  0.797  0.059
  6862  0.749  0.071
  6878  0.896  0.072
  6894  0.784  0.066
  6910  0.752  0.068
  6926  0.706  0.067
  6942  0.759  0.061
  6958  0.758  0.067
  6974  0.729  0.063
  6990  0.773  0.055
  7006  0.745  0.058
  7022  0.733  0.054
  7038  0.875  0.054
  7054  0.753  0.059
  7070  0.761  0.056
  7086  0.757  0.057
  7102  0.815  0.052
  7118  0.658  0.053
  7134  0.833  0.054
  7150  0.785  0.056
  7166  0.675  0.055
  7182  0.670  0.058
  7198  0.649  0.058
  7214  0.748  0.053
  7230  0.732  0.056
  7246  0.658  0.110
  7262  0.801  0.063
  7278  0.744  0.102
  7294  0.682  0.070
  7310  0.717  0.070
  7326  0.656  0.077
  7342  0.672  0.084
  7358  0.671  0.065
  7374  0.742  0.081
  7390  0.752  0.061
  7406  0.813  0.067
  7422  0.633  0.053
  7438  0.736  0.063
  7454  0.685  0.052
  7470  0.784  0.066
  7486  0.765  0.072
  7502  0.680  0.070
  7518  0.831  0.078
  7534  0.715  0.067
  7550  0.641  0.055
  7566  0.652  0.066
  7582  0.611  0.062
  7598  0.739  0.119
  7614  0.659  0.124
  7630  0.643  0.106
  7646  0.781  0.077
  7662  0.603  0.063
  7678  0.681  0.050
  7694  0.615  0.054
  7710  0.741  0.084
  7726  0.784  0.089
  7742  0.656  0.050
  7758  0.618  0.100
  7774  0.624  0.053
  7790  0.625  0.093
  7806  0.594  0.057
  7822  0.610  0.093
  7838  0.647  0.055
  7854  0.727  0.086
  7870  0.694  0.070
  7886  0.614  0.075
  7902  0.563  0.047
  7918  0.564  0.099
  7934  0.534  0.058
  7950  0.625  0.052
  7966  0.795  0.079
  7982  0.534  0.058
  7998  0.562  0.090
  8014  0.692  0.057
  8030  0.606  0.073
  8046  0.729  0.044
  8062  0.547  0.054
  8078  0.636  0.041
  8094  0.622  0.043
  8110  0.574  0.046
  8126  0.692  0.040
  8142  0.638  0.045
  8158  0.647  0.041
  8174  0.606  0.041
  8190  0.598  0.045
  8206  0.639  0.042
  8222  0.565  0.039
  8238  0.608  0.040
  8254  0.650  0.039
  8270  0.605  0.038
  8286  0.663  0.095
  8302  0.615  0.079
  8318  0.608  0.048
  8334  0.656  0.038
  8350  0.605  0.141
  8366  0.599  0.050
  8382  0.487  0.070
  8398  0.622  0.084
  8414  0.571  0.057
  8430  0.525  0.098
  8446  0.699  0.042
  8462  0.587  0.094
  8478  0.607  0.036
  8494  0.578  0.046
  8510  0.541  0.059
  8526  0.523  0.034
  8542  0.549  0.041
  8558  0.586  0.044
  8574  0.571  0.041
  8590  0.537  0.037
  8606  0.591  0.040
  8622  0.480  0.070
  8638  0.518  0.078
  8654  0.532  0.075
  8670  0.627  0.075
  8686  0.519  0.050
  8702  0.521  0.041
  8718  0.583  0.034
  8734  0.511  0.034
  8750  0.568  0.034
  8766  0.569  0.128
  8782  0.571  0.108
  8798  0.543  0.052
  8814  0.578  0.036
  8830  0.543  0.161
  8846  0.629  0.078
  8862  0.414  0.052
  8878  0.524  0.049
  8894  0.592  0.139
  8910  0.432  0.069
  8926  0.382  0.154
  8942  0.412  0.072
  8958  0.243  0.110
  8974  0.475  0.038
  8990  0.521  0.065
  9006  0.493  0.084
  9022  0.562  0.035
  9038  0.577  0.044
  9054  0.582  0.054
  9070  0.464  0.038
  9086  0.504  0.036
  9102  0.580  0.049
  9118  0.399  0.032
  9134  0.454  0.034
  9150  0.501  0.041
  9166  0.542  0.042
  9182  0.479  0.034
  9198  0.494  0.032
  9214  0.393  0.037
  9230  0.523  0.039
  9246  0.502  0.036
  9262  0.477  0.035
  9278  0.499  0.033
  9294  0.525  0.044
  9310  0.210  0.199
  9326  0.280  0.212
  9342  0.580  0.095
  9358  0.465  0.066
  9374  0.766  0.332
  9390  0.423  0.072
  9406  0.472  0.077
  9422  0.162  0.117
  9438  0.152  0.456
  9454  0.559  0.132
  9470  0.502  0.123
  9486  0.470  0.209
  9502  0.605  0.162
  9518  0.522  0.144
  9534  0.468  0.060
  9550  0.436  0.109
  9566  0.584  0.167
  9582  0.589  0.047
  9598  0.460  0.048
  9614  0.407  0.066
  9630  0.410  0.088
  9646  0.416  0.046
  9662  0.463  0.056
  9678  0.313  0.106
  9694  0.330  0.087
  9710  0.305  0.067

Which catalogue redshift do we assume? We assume -0.001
